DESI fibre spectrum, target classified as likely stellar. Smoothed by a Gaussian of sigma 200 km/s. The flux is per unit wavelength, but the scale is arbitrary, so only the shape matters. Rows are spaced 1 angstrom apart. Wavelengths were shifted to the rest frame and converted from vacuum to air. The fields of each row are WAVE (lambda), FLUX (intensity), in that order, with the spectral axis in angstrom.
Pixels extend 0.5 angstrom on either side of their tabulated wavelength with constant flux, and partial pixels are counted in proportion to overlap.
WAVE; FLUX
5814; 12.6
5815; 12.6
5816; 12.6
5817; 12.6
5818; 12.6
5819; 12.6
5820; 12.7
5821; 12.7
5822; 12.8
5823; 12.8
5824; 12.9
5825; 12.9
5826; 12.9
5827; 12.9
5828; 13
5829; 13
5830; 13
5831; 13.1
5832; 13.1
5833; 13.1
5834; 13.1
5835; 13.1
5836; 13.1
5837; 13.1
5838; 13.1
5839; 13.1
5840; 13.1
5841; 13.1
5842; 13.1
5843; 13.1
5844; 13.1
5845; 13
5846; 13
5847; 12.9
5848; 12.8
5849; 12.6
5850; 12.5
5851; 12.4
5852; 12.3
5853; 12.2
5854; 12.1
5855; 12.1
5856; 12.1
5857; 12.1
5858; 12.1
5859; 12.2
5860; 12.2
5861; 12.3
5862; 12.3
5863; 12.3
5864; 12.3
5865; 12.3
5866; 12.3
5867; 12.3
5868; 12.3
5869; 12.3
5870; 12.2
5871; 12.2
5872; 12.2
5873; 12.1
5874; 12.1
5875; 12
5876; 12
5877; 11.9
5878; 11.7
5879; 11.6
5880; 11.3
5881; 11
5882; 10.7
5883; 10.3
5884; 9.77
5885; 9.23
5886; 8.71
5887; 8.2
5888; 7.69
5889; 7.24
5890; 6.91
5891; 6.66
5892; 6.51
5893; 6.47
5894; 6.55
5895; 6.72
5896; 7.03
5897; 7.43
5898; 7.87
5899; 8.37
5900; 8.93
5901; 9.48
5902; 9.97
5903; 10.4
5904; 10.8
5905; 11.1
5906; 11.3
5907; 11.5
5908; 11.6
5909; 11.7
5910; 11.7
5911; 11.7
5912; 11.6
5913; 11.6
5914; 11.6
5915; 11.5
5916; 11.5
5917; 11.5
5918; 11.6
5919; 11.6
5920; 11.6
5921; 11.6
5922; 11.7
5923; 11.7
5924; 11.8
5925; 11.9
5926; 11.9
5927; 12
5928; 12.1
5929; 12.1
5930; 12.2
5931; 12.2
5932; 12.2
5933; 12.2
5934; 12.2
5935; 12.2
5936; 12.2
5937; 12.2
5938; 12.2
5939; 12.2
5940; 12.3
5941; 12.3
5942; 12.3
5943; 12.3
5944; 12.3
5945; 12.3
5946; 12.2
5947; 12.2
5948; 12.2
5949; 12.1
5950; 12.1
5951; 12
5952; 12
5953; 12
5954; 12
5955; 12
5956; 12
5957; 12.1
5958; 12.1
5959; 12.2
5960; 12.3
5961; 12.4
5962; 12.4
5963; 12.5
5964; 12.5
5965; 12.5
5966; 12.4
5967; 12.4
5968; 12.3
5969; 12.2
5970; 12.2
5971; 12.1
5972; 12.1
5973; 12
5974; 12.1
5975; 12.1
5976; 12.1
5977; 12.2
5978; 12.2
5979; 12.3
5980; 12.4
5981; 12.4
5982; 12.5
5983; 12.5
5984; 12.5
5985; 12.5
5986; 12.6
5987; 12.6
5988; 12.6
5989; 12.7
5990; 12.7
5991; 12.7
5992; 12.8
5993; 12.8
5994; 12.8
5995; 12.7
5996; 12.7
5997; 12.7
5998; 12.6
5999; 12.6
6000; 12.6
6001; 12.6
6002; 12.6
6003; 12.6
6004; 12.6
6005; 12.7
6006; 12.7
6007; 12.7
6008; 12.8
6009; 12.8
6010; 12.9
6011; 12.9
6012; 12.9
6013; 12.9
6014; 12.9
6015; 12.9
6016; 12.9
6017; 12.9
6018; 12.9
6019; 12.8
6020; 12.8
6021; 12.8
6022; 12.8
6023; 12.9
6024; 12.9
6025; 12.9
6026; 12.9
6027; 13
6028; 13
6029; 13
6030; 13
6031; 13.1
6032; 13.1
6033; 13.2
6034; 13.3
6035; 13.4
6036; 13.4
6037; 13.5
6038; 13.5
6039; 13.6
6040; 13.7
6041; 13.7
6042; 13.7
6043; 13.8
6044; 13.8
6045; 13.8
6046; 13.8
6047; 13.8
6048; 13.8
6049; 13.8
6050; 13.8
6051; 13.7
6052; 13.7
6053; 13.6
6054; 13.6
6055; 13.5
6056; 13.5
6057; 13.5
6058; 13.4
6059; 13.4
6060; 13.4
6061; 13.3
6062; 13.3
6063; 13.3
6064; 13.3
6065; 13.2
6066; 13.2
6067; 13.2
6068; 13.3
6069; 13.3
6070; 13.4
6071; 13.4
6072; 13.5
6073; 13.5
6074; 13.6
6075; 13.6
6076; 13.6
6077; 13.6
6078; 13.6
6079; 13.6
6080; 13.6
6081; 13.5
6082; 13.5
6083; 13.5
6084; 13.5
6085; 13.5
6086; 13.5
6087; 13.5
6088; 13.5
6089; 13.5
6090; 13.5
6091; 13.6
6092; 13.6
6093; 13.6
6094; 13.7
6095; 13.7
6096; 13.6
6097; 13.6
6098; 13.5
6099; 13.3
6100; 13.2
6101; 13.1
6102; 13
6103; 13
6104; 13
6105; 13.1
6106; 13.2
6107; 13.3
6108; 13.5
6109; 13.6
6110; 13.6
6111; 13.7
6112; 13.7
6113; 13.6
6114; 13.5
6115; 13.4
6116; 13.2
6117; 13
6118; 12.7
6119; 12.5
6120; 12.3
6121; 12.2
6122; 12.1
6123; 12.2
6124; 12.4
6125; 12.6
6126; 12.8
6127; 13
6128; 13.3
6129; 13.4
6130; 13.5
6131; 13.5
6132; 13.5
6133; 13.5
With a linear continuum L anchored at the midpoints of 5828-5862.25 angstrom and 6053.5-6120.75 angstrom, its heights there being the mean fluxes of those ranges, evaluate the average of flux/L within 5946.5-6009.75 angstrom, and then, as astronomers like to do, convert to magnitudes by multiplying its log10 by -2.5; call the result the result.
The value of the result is 0.06 mag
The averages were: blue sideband 12.7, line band 12.4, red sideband 13.4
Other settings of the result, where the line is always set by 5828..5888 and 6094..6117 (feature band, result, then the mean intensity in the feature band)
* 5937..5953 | 0.033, 12.2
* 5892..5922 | 0.213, 10.2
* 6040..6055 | -0.052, 13.7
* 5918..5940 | 0.044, 12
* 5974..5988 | 0.033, 12.4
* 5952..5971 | 0.036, 12.2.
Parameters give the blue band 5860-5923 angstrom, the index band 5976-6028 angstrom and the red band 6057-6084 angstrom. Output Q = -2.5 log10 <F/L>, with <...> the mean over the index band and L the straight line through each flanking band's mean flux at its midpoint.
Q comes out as -0.03 mag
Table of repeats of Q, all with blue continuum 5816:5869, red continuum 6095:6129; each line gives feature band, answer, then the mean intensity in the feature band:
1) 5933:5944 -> 0.05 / 12.2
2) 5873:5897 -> 0.35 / 9.25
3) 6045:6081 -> -0.04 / 13.5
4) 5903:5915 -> 0.12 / 11.4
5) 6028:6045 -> -0.04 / 13.4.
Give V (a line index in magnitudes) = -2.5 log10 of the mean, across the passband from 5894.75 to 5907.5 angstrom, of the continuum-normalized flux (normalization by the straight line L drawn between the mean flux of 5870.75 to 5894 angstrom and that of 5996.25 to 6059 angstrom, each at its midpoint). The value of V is 0.103 mag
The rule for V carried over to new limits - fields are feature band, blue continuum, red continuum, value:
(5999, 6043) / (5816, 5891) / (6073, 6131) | -0.01 mag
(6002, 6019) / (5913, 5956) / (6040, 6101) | 0.00 mag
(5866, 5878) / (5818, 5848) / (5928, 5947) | 0.05 mag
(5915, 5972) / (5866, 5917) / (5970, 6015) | -0.06 mag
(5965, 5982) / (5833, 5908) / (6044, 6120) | 0.00 mag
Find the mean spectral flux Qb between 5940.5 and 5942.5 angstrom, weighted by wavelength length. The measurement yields 12.3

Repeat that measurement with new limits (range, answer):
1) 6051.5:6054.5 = 13.6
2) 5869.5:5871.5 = 12.2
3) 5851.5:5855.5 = 12.2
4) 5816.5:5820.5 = 12.6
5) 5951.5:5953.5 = 12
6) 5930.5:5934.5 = 12.2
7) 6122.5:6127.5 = 12.6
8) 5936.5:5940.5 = 12.2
